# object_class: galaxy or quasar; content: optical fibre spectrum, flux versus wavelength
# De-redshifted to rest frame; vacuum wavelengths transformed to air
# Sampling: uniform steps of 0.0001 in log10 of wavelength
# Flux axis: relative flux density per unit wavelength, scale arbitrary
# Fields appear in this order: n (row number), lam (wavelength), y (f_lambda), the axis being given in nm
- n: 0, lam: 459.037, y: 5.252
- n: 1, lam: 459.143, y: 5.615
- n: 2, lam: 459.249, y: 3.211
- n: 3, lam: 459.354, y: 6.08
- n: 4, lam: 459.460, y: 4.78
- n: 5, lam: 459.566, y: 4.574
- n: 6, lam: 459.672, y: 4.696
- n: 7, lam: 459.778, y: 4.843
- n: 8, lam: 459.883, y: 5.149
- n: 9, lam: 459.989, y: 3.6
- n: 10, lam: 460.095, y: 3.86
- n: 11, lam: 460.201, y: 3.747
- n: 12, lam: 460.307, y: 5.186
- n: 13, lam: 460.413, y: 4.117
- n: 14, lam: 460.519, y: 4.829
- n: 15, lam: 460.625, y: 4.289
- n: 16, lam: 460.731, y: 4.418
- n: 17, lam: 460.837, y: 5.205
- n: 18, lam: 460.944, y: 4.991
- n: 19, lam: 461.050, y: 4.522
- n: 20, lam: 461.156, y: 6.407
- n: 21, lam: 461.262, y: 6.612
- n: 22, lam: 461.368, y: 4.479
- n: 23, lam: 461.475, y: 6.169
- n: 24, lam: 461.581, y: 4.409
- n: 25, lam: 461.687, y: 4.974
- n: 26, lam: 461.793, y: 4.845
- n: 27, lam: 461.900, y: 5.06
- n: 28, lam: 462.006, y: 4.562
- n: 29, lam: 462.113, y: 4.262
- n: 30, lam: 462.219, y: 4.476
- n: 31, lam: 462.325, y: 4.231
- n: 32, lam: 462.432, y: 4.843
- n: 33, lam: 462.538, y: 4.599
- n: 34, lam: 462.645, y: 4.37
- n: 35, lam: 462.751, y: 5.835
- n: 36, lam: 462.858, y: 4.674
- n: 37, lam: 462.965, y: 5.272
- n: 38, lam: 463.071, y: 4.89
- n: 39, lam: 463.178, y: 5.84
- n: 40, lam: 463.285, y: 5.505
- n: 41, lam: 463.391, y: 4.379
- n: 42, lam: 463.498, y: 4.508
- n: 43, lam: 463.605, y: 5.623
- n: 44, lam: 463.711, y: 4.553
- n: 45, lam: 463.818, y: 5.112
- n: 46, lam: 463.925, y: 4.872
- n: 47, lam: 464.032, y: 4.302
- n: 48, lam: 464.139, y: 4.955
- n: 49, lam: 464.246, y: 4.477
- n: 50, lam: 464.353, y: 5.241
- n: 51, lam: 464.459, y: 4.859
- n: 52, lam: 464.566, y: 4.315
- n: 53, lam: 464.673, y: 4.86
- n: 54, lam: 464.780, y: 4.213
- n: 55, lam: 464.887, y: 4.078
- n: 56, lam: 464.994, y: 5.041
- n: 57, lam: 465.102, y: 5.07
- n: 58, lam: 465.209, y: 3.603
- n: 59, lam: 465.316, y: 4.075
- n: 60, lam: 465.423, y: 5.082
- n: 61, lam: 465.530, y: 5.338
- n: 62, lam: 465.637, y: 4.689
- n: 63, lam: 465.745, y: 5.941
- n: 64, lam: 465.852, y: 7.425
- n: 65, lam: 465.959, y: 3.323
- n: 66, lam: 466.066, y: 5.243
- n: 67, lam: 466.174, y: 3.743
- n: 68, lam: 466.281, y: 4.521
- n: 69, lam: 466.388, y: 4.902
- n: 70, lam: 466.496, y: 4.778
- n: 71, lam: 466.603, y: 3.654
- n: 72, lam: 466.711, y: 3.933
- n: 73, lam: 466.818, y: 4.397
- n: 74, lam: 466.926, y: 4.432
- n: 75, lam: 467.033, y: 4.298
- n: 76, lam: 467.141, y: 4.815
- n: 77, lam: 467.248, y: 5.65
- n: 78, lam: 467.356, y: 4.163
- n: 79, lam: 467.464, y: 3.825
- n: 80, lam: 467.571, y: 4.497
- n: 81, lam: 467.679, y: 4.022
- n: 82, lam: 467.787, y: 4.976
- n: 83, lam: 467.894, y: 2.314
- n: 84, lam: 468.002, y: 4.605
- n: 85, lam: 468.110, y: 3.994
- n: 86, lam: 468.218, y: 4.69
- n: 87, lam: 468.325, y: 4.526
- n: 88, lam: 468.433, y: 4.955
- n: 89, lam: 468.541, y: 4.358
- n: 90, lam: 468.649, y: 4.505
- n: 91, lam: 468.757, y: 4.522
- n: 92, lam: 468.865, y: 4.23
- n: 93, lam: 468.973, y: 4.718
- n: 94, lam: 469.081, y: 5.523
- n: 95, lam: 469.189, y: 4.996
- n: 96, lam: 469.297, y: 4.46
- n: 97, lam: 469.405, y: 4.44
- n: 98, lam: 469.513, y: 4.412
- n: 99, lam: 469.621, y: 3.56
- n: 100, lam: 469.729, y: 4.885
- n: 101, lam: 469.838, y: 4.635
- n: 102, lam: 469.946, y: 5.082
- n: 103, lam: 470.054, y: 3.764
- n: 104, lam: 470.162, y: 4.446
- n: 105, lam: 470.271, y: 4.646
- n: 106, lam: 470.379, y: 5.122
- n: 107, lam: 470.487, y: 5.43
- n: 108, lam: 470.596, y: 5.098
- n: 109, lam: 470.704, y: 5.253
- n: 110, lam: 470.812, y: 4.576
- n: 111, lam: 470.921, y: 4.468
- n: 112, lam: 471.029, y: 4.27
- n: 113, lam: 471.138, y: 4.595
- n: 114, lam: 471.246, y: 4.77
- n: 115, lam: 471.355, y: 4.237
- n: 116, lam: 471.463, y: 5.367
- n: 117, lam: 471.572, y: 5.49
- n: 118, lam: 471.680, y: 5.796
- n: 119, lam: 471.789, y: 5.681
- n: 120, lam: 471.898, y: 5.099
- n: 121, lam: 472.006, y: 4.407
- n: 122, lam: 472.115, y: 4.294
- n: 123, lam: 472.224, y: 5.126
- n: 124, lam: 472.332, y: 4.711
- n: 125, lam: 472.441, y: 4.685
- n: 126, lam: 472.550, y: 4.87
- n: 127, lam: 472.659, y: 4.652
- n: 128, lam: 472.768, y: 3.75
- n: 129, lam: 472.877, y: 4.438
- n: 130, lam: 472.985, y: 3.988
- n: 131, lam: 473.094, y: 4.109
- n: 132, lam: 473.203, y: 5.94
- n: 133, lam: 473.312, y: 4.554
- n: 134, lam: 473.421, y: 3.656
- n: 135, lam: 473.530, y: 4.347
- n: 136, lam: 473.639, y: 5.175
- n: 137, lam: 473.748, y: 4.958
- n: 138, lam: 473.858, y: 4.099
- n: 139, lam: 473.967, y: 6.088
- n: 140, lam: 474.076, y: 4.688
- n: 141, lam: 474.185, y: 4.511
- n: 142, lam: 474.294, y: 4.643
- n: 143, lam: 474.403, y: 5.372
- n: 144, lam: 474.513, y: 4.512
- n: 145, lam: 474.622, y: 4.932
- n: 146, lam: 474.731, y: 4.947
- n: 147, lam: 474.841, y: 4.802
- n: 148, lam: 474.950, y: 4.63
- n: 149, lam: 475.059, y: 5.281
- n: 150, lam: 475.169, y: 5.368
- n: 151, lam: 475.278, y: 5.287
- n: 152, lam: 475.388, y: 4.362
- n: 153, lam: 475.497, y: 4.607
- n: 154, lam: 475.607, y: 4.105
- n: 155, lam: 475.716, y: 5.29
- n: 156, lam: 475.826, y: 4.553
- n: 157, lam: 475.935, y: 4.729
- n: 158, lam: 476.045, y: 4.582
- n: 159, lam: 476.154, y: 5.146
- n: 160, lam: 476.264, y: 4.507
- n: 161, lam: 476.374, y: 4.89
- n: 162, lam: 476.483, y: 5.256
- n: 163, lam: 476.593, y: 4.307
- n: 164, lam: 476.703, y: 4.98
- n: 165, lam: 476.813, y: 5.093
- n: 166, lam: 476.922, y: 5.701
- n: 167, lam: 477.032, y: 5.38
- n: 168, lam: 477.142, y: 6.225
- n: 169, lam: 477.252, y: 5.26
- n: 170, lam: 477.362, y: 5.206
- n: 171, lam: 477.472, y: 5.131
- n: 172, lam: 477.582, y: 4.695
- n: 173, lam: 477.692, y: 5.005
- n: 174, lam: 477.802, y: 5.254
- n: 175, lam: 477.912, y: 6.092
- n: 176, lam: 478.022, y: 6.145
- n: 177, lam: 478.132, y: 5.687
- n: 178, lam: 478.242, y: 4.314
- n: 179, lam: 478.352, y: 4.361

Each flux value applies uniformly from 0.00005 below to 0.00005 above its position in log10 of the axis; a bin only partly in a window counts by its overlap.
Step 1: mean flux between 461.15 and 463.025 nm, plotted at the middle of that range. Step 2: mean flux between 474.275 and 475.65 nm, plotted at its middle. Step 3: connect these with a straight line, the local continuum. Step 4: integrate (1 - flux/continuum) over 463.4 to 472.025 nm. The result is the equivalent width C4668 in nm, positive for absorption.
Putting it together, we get 0.43 nm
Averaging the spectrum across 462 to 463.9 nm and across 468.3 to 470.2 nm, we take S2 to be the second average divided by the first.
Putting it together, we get 0.9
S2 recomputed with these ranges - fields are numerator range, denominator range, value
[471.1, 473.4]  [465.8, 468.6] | 1.07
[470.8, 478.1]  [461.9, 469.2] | 1.05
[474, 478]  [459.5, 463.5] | 1.04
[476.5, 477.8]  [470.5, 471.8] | 1.05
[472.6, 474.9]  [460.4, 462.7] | 0.96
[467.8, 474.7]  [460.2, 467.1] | 0.97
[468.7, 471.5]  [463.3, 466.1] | 0.97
